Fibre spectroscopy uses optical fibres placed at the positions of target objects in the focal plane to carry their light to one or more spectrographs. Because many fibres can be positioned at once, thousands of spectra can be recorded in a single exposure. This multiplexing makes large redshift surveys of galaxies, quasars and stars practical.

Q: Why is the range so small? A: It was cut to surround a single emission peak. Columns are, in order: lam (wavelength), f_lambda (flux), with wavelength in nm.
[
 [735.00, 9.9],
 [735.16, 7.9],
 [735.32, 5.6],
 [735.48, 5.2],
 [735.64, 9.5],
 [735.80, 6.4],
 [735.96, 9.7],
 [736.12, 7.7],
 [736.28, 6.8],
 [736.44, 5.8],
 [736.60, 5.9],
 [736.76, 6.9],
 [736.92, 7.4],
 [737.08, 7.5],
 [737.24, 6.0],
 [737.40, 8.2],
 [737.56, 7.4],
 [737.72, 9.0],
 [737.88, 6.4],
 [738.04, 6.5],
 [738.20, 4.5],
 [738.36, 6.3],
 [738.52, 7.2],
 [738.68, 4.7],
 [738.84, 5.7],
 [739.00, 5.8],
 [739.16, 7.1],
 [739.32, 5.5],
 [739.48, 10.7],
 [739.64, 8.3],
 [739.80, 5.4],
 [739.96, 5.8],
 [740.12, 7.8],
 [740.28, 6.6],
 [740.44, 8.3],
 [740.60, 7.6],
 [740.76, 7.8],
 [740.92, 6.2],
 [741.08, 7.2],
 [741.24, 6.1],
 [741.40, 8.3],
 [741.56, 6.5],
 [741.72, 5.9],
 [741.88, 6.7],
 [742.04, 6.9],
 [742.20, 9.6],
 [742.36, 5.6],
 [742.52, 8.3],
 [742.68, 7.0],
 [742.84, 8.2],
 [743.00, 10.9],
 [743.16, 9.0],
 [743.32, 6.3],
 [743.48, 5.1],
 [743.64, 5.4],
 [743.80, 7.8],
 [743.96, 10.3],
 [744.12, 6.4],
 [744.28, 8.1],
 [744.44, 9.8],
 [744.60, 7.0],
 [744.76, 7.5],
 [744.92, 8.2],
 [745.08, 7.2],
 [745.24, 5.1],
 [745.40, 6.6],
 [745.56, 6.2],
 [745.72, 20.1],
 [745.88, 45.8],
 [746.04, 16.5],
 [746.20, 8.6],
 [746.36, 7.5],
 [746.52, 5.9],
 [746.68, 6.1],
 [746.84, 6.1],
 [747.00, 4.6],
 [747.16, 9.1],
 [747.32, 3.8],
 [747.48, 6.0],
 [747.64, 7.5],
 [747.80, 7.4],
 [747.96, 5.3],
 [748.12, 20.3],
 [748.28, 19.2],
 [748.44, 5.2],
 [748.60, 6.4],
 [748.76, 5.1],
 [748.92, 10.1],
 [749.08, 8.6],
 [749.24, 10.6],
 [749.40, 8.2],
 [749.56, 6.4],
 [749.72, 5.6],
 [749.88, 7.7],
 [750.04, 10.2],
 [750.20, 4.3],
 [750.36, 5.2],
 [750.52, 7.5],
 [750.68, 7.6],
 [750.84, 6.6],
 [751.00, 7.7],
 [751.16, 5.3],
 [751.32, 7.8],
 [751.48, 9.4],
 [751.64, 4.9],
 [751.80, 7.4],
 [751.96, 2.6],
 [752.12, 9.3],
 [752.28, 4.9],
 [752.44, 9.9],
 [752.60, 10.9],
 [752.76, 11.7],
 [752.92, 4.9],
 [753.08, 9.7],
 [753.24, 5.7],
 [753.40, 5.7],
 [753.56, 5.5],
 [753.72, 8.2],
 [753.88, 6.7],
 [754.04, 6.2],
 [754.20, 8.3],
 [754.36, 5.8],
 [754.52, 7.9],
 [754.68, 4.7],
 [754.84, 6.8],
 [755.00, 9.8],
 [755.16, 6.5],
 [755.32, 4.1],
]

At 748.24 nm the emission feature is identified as [N II] 6583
